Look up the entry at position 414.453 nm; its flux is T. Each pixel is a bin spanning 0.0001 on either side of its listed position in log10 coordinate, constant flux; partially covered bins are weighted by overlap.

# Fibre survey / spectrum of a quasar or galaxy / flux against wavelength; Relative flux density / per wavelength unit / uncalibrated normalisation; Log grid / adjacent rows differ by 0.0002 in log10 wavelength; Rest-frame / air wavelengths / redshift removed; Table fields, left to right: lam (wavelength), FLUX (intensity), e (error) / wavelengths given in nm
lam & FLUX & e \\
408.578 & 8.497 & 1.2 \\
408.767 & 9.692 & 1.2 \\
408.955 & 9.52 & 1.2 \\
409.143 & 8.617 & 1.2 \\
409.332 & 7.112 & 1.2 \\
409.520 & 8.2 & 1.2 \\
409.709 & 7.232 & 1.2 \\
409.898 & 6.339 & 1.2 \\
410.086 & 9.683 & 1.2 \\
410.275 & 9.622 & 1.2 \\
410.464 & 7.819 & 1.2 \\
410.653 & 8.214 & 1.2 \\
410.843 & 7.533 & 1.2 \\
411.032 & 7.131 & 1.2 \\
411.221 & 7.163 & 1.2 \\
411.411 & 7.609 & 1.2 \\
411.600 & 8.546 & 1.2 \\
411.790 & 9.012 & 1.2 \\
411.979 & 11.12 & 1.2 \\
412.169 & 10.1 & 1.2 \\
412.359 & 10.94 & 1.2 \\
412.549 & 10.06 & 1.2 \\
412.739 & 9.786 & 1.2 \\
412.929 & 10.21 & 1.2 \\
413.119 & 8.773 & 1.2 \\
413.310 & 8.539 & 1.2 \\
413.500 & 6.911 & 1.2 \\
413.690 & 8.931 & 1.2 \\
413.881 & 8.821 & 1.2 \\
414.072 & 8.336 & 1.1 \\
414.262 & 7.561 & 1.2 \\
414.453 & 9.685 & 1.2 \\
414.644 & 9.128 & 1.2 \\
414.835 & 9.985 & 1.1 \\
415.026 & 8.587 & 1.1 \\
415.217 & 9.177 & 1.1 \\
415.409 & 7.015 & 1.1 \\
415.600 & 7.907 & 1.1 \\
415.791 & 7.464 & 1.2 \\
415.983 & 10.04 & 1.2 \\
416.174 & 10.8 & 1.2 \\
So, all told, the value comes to 9.685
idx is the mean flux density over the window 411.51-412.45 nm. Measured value 9.95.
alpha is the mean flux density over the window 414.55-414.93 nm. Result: 9.56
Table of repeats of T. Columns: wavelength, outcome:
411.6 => 8.546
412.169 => 10.1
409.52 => 8.2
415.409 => 7.015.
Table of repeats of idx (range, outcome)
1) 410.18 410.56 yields 8.72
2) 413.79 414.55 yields 8.6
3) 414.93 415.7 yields 8.17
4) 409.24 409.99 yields 7.22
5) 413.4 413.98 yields 8.23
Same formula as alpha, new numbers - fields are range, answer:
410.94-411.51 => 7.32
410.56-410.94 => 7.85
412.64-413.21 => 9.6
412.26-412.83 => 10.3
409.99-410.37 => 9.65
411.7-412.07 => 10.1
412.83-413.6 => 8.62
